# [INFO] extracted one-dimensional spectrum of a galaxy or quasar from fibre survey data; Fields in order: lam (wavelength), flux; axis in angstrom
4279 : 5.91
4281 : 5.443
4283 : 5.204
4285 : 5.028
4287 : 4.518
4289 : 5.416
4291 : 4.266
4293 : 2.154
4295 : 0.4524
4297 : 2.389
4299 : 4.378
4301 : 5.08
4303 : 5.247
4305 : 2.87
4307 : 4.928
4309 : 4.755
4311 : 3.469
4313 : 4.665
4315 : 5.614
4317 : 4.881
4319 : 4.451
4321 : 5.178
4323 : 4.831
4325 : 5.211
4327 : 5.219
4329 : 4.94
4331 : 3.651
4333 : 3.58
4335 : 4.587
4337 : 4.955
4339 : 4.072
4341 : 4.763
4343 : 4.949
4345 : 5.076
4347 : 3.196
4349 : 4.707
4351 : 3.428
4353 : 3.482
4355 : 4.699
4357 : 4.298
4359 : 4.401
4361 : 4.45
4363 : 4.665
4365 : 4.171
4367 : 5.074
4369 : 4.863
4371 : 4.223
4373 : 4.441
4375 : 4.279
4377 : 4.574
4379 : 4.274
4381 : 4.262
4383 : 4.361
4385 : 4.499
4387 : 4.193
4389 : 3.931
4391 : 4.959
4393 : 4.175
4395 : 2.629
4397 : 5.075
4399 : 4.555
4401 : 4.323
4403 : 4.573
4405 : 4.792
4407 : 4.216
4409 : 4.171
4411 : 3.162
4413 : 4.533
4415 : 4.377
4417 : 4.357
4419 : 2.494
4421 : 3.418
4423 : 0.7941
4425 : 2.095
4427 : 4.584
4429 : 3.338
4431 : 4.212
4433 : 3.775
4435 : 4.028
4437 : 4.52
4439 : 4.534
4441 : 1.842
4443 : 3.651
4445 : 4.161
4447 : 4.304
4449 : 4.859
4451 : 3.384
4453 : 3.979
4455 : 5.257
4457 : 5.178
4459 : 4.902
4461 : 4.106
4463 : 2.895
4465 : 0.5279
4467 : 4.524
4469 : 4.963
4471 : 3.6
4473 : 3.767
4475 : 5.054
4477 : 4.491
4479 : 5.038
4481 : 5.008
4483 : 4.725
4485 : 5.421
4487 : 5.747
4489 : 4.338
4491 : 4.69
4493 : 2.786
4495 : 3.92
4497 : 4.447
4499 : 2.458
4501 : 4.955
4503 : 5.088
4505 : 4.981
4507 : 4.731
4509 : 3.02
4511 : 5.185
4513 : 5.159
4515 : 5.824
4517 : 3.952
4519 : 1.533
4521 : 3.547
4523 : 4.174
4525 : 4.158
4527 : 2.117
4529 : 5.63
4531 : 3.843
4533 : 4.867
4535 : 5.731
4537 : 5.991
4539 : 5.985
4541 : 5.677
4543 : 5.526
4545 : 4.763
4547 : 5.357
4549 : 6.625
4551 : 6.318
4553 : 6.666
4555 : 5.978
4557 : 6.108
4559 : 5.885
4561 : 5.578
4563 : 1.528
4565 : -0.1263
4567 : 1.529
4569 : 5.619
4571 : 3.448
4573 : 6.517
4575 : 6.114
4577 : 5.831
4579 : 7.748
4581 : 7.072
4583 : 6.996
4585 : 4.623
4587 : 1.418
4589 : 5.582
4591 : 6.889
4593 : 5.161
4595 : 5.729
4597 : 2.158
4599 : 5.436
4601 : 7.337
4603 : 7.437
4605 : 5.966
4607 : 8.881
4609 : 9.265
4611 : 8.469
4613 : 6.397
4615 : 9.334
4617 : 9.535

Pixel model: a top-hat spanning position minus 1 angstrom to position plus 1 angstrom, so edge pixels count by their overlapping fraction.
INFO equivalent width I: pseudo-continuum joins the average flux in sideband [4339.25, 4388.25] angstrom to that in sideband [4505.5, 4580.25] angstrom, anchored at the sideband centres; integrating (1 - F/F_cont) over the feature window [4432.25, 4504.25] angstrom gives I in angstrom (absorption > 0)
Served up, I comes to 6.9 angstrom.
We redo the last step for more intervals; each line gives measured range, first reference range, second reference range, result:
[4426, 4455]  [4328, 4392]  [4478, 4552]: 3.5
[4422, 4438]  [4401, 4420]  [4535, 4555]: 3.5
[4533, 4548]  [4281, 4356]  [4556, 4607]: -1.4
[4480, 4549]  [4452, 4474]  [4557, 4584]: -2.4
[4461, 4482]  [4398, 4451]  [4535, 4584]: 1.8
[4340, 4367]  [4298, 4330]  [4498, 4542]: 1.9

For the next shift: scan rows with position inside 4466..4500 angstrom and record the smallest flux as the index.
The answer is 2.458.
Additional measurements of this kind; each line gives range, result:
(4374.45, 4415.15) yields 2.629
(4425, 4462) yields 1.842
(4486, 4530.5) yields 1.533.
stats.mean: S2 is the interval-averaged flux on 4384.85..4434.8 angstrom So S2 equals 3.88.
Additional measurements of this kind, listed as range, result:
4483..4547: 4.54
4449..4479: 4.11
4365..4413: 4.33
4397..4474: 3.88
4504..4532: 4.13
